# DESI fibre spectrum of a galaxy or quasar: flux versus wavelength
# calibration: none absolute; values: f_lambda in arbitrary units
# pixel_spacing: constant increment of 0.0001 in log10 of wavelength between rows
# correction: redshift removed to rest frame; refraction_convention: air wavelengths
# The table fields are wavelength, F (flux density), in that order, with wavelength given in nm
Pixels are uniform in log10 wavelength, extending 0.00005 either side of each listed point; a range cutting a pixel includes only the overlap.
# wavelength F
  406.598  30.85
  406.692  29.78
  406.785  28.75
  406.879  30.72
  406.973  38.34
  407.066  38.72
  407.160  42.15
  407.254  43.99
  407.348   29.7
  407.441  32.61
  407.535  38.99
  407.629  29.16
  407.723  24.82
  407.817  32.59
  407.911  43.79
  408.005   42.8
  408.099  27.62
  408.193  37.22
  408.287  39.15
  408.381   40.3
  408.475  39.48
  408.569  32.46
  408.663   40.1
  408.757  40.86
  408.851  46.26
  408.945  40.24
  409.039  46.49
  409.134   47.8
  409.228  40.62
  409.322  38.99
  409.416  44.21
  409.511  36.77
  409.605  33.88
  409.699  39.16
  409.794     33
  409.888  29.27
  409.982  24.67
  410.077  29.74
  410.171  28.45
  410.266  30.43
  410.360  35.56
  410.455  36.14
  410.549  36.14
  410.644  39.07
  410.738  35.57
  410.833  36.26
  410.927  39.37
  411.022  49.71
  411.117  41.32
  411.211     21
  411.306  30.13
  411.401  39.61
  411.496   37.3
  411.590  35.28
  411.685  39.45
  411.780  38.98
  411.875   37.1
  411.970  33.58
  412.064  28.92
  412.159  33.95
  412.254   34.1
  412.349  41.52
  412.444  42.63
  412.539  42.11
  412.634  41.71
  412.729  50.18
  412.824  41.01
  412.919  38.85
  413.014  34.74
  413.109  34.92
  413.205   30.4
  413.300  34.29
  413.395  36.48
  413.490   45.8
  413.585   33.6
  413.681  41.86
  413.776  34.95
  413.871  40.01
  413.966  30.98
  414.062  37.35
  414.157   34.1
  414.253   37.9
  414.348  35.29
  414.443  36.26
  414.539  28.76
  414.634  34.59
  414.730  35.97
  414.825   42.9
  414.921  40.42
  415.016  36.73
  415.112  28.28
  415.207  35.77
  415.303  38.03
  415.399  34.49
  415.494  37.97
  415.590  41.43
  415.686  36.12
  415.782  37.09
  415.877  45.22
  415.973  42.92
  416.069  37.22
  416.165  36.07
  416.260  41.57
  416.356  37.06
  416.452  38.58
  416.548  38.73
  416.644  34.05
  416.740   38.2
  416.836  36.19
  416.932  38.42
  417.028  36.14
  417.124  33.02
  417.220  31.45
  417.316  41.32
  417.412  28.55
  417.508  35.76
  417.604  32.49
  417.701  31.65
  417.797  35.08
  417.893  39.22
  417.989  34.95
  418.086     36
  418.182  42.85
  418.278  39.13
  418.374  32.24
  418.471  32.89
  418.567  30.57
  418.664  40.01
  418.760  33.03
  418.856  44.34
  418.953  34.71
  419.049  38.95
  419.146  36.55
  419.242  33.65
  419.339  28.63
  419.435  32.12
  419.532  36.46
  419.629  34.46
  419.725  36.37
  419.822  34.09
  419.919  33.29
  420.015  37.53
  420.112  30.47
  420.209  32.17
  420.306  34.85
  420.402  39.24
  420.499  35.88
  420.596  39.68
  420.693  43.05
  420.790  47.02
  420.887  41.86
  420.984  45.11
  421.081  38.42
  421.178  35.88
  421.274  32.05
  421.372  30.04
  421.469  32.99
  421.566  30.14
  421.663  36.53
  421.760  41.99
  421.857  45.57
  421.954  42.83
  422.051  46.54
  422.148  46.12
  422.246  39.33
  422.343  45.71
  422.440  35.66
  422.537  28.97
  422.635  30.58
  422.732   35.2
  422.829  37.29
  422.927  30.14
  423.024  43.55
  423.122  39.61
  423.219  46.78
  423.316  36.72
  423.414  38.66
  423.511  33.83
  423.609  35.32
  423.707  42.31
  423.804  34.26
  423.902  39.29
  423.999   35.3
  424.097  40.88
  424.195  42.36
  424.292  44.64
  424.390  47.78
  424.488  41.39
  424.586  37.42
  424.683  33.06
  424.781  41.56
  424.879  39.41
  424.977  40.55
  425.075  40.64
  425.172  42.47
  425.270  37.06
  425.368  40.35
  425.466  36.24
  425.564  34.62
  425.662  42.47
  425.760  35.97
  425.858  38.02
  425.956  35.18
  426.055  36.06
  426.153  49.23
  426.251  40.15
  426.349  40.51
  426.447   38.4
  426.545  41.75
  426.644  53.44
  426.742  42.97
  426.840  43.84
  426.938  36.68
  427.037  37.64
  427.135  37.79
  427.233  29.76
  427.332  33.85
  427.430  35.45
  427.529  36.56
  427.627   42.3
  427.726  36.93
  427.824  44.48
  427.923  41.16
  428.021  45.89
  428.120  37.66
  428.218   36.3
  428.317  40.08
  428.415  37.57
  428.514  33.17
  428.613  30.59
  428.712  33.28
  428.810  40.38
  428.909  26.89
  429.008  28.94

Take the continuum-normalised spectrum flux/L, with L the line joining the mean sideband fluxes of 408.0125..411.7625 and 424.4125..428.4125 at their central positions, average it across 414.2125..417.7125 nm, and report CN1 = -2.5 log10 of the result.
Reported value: 0.04 mag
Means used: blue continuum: 37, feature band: 36.6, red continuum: 39.4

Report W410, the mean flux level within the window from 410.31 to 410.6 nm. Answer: 35.9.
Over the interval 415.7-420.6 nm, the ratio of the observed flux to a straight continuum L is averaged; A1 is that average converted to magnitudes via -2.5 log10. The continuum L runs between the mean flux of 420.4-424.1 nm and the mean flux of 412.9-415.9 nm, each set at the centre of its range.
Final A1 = 0.04 mag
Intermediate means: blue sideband 36.5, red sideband 38.4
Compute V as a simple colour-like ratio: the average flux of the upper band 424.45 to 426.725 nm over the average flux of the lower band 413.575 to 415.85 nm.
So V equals 1.09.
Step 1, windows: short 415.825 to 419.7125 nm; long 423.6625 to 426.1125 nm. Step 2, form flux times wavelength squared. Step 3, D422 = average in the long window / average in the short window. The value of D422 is 1.1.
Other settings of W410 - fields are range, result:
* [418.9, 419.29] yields 36.1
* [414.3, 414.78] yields 34.3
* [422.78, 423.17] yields 37.6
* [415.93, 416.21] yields 38.6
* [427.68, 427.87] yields 40.8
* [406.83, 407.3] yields 38.7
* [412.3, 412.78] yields 43.6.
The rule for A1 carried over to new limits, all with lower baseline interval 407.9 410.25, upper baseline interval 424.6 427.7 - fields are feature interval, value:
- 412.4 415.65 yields 0.02 mag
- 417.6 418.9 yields 0.07 mag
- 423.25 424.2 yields 0.03 mag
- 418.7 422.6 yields 0.04 mag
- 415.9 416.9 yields 0.00 mag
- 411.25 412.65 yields 0.03 mag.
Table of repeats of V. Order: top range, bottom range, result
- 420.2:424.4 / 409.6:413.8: 1.06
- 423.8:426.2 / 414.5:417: 1.06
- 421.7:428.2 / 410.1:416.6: 1.07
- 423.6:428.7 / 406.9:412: 1.07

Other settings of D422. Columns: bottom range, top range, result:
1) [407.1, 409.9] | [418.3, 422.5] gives 1.04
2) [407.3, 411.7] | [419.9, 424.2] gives 1.11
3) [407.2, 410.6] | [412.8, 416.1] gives 1.04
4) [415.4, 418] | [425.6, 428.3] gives 1.13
